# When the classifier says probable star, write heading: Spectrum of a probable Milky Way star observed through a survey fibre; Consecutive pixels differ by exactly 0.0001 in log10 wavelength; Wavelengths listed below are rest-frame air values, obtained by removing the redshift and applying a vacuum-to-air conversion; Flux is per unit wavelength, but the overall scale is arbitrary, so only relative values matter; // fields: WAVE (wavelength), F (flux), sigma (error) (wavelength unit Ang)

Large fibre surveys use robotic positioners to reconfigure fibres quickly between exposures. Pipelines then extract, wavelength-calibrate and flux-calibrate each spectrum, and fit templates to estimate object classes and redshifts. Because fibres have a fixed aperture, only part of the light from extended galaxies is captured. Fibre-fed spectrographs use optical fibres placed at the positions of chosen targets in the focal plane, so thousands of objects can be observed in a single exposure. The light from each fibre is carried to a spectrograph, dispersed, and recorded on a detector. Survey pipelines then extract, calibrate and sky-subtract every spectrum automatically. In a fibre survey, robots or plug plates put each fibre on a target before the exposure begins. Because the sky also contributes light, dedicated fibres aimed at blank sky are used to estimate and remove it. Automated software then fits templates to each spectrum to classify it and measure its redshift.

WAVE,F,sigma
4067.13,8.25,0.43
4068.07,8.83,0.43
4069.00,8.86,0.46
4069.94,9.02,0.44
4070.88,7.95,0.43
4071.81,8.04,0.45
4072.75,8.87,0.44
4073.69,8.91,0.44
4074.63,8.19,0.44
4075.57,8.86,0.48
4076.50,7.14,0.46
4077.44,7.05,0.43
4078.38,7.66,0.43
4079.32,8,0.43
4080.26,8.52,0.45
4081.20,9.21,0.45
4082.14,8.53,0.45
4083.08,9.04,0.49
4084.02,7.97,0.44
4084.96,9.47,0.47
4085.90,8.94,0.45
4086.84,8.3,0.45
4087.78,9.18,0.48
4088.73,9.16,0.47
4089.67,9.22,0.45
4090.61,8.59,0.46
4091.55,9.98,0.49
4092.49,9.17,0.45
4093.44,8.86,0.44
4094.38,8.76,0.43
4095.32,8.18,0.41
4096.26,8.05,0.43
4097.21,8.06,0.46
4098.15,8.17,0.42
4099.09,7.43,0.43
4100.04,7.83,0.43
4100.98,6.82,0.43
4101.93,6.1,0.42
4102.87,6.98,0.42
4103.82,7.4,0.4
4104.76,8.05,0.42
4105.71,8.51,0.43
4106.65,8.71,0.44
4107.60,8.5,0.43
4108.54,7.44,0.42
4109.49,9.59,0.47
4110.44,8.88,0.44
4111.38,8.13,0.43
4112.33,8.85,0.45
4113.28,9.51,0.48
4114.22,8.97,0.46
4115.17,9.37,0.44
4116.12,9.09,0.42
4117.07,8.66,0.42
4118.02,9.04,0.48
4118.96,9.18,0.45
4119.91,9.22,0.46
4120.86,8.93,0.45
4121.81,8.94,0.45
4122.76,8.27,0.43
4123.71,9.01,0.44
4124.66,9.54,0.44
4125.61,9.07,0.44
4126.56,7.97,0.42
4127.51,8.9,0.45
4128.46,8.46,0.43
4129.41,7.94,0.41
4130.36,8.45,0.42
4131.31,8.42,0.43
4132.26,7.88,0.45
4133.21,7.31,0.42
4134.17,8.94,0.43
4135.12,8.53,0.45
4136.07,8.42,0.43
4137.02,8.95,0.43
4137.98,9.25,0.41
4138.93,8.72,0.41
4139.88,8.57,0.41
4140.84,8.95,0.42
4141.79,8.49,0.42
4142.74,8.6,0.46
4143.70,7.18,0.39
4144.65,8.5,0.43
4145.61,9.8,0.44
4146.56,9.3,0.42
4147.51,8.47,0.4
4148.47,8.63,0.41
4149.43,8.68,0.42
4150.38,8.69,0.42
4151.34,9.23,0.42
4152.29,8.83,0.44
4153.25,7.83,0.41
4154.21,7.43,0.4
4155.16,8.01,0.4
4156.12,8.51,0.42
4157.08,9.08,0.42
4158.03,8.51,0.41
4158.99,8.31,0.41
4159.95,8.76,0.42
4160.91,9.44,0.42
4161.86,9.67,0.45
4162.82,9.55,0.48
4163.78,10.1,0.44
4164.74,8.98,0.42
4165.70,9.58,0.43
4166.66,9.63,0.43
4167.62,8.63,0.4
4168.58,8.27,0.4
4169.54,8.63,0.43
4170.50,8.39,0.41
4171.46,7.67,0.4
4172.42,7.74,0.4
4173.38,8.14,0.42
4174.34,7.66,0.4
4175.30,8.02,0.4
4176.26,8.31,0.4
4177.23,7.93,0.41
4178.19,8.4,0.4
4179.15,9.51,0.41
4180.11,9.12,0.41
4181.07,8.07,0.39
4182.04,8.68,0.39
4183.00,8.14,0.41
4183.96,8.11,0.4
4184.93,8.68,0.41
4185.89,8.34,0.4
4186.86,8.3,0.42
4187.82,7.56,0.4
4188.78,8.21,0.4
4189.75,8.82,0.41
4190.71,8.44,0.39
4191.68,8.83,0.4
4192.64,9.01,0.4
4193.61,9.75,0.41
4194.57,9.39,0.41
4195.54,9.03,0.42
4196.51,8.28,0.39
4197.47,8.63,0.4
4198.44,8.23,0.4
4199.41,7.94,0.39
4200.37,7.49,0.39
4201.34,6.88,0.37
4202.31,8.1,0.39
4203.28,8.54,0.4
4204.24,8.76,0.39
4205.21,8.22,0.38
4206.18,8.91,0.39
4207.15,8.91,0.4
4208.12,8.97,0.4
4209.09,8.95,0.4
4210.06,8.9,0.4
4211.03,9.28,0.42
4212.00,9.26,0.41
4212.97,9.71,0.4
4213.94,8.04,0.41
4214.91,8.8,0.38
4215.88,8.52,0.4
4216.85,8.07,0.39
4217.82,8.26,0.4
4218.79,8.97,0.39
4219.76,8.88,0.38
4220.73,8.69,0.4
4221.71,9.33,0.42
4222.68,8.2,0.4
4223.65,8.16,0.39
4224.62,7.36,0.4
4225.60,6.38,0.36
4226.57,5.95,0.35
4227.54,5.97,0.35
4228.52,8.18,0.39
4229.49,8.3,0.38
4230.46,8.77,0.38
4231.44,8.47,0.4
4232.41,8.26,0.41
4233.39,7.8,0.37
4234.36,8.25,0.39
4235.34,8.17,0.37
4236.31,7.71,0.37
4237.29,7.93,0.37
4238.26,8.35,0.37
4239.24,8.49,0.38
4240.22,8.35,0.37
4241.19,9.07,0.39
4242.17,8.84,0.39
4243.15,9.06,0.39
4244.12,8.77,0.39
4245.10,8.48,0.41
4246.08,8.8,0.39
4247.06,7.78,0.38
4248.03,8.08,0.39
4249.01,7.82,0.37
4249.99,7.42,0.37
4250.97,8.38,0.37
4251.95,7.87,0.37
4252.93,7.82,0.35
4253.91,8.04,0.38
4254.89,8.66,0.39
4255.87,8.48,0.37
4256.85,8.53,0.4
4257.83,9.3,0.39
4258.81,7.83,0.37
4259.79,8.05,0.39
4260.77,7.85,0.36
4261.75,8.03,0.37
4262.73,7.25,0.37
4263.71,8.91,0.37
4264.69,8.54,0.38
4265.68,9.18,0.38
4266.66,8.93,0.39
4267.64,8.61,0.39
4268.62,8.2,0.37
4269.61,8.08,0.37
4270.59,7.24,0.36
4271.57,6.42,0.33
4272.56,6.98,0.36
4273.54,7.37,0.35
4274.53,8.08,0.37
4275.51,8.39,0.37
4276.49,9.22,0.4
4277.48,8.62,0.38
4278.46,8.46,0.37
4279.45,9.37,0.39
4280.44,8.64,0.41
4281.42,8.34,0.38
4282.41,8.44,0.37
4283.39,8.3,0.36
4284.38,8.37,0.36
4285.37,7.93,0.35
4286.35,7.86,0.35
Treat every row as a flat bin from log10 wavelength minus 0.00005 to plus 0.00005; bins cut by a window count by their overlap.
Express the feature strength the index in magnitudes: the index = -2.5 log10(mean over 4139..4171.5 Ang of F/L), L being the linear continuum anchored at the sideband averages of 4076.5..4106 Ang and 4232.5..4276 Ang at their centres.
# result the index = -0.06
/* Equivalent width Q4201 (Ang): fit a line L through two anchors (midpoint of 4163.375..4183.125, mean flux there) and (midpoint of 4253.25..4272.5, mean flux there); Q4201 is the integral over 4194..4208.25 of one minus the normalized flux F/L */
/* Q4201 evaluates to 0.04 Ang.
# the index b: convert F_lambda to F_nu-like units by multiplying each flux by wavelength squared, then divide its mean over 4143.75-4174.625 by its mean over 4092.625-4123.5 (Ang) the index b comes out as 1.06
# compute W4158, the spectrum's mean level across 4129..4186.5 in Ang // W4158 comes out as 8.58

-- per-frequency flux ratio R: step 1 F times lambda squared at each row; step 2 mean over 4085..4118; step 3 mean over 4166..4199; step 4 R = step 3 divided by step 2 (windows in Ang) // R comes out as 1.04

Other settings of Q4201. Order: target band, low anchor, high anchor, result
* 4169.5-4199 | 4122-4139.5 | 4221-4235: -1.1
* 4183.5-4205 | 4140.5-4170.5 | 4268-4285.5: 0.4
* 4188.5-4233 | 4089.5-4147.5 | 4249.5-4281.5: -0.4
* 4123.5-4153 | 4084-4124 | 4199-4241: -0.5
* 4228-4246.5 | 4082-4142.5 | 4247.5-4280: -0.4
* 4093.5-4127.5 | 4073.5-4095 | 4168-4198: 0.5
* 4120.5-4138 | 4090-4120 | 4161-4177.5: -0.1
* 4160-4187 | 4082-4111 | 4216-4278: -1.2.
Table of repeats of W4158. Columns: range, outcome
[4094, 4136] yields 8.41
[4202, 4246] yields 8.39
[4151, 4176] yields 8.63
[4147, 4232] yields 8.49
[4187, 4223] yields 8.61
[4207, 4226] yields 8.58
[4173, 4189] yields 8.31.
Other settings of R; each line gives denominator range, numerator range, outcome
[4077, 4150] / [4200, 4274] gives 1.02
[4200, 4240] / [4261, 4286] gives 1.02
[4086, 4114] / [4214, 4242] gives 1.03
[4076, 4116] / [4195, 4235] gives 1.05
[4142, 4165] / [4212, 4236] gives 0.97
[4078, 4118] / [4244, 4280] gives 1.05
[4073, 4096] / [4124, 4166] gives 1.04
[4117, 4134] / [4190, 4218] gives 1.04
